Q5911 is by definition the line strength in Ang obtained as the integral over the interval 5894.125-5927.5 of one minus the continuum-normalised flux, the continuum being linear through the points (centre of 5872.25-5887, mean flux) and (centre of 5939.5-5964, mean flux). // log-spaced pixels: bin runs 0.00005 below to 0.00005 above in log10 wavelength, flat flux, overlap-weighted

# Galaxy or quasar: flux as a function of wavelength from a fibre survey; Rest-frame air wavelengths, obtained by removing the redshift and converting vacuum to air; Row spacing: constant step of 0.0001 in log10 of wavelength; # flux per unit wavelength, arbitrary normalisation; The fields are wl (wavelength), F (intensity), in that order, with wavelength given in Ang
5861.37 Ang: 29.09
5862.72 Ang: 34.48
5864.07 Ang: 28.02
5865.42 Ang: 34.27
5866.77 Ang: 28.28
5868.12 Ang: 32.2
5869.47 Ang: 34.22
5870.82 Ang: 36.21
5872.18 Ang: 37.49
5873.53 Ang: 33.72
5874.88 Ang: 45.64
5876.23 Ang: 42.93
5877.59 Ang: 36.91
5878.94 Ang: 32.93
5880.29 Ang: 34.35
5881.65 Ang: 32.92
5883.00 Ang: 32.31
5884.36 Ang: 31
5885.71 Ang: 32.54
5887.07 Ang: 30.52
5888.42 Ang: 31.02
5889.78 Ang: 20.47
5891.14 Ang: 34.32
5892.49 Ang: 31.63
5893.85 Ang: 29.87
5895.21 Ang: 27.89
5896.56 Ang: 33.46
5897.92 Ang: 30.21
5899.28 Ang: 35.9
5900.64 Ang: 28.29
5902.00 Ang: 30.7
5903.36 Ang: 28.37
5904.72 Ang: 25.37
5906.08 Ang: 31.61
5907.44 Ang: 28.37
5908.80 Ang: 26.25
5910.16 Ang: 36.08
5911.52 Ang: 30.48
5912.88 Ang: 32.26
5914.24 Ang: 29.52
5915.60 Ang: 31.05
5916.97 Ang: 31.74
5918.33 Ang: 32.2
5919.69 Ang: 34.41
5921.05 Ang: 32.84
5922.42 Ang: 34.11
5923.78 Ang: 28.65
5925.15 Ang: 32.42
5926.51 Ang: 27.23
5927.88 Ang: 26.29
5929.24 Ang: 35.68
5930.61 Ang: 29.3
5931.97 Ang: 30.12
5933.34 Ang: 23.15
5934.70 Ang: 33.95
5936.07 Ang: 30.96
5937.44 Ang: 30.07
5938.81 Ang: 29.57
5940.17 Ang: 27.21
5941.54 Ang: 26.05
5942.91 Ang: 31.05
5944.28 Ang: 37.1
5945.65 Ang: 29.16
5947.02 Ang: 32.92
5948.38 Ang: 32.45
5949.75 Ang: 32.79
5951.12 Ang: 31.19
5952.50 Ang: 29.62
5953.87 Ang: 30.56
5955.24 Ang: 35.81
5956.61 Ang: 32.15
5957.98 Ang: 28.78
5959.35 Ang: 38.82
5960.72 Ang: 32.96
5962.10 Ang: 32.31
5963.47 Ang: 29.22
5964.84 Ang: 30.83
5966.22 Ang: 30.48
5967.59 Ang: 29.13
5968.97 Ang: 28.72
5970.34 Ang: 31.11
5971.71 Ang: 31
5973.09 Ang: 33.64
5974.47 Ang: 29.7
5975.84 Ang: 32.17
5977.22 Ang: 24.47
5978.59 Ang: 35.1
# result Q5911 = 3.0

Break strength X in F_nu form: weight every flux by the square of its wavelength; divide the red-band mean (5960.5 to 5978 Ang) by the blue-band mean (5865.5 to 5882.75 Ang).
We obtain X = 0.9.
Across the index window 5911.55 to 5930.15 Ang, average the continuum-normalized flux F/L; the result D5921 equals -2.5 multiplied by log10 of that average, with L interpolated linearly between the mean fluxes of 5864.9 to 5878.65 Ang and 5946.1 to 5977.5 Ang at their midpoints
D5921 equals 0.07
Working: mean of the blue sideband 36.1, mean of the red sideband 31.4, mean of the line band 31.4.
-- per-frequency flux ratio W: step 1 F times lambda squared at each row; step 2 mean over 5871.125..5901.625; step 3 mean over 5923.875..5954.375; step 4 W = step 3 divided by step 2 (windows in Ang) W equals 0.94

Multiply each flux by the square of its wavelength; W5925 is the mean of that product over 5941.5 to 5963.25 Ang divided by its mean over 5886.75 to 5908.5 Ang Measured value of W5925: 1.10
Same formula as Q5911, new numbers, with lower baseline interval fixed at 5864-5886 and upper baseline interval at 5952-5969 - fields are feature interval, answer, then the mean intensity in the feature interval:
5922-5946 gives 1.8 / 30.1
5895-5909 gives 1.6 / 29.9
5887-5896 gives 1.2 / 29.4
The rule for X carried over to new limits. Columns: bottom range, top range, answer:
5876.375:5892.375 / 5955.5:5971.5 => 1.01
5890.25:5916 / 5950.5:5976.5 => 1.05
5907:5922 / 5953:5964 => 1.05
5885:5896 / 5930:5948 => 1.03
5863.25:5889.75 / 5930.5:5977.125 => 0.94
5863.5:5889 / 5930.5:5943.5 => 0.87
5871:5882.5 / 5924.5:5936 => 0.82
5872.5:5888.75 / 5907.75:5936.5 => 0.90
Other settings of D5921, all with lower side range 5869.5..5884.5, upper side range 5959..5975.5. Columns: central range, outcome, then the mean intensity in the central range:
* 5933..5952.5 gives 0.07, 30.6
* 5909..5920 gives 0.07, 31.9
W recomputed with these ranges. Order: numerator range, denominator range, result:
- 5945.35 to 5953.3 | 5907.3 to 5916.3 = 1.04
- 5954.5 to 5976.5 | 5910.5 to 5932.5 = 1.03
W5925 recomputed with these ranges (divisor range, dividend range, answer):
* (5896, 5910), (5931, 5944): 0.99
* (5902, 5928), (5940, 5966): 1.05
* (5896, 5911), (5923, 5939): 0.99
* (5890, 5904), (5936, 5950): 1.02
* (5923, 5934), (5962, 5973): 1.06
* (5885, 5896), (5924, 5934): 0.99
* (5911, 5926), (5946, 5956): 1.02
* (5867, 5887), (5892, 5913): 0.87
